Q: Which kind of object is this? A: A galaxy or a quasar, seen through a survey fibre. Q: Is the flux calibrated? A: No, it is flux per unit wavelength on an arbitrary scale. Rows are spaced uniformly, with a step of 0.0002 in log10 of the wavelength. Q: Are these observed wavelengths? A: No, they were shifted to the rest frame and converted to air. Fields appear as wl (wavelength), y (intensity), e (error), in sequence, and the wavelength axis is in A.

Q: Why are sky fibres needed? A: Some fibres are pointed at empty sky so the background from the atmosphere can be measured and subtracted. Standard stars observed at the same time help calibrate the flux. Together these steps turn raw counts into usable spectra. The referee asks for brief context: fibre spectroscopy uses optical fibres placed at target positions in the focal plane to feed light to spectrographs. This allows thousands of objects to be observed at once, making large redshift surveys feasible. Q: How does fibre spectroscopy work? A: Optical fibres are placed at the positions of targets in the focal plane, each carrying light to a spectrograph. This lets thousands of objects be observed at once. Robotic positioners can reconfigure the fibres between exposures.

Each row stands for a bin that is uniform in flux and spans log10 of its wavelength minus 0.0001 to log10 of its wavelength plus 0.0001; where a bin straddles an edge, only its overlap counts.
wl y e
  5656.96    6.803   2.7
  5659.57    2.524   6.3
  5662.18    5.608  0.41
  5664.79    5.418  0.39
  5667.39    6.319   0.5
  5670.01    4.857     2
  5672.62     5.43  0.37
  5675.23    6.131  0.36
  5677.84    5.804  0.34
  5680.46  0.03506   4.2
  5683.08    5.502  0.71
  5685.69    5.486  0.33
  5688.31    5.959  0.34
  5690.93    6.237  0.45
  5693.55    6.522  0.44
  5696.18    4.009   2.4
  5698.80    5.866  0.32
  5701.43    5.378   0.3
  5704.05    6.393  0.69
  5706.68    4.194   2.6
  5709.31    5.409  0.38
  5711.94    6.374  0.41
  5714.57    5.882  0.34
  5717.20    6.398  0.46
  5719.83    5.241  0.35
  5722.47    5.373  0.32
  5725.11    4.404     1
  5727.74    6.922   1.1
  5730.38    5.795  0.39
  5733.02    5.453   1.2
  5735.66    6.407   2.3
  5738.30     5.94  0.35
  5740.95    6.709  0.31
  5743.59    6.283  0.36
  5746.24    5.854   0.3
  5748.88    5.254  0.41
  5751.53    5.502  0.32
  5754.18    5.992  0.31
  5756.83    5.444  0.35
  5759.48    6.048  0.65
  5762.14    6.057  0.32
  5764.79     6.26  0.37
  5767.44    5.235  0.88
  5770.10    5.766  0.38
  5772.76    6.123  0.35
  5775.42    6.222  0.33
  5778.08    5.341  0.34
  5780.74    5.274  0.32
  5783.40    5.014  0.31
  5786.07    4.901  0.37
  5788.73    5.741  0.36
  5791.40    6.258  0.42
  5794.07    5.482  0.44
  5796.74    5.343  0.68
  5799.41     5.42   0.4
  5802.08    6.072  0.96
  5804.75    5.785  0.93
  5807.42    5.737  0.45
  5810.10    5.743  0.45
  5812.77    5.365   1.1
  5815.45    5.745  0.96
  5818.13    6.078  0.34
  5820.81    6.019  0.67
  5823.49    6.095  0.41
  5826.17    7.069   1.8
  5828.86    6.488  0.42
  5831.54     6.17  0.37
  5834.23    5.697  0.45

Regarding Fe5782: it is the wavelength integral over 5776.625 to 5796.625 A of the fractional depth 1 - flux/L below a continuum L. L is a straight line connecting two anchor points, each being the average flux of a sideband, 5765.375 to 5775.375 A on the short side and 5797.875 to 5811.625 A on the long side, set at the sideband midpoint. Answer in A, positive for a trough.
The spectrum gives 1.2 A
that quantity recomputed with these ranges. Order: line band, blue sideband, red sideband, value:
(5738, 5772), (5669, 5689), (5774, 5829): -2.9 A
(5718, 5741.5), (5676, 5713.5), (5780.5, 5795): -2.0 A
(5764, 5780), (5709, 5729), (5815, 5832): 0.6 A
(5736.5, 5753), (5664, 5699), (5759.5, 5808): -1.3 A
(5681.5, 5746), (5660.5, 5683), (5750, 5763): -4.5 A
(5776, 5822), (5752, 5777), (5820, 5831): 4.3 A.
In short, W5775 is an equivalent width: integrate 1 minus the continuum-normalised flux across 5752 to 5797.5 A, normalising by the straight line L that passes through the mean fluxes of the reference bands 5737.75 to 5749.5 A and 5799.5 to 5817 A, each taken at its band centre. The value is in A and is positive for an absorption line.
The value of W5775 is 1.7 A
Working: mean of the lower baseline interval 6.06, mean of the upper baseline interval 5.72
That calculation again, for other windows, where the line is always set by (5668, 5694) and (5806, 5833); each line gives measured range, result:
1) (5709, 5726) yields -0.7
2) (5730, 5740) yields -0.8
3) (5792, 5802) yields 0.6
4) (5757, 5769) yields -0.3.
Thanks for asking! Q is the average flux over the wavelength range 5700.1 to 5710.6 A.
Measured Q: 5.34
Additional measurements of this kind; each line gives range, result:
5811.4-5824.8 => 5.86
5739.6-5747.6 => 6.28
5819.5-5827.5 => 6.4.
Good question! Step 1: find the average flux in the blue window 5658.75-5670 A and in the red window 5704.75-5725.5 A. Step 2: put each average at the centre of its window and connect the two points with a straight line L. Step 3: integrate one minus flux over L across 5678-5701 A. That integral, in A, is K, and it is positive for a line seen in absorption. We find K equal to 1.1 A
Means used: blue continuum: 5.06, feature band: 5.01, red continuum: 5.48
